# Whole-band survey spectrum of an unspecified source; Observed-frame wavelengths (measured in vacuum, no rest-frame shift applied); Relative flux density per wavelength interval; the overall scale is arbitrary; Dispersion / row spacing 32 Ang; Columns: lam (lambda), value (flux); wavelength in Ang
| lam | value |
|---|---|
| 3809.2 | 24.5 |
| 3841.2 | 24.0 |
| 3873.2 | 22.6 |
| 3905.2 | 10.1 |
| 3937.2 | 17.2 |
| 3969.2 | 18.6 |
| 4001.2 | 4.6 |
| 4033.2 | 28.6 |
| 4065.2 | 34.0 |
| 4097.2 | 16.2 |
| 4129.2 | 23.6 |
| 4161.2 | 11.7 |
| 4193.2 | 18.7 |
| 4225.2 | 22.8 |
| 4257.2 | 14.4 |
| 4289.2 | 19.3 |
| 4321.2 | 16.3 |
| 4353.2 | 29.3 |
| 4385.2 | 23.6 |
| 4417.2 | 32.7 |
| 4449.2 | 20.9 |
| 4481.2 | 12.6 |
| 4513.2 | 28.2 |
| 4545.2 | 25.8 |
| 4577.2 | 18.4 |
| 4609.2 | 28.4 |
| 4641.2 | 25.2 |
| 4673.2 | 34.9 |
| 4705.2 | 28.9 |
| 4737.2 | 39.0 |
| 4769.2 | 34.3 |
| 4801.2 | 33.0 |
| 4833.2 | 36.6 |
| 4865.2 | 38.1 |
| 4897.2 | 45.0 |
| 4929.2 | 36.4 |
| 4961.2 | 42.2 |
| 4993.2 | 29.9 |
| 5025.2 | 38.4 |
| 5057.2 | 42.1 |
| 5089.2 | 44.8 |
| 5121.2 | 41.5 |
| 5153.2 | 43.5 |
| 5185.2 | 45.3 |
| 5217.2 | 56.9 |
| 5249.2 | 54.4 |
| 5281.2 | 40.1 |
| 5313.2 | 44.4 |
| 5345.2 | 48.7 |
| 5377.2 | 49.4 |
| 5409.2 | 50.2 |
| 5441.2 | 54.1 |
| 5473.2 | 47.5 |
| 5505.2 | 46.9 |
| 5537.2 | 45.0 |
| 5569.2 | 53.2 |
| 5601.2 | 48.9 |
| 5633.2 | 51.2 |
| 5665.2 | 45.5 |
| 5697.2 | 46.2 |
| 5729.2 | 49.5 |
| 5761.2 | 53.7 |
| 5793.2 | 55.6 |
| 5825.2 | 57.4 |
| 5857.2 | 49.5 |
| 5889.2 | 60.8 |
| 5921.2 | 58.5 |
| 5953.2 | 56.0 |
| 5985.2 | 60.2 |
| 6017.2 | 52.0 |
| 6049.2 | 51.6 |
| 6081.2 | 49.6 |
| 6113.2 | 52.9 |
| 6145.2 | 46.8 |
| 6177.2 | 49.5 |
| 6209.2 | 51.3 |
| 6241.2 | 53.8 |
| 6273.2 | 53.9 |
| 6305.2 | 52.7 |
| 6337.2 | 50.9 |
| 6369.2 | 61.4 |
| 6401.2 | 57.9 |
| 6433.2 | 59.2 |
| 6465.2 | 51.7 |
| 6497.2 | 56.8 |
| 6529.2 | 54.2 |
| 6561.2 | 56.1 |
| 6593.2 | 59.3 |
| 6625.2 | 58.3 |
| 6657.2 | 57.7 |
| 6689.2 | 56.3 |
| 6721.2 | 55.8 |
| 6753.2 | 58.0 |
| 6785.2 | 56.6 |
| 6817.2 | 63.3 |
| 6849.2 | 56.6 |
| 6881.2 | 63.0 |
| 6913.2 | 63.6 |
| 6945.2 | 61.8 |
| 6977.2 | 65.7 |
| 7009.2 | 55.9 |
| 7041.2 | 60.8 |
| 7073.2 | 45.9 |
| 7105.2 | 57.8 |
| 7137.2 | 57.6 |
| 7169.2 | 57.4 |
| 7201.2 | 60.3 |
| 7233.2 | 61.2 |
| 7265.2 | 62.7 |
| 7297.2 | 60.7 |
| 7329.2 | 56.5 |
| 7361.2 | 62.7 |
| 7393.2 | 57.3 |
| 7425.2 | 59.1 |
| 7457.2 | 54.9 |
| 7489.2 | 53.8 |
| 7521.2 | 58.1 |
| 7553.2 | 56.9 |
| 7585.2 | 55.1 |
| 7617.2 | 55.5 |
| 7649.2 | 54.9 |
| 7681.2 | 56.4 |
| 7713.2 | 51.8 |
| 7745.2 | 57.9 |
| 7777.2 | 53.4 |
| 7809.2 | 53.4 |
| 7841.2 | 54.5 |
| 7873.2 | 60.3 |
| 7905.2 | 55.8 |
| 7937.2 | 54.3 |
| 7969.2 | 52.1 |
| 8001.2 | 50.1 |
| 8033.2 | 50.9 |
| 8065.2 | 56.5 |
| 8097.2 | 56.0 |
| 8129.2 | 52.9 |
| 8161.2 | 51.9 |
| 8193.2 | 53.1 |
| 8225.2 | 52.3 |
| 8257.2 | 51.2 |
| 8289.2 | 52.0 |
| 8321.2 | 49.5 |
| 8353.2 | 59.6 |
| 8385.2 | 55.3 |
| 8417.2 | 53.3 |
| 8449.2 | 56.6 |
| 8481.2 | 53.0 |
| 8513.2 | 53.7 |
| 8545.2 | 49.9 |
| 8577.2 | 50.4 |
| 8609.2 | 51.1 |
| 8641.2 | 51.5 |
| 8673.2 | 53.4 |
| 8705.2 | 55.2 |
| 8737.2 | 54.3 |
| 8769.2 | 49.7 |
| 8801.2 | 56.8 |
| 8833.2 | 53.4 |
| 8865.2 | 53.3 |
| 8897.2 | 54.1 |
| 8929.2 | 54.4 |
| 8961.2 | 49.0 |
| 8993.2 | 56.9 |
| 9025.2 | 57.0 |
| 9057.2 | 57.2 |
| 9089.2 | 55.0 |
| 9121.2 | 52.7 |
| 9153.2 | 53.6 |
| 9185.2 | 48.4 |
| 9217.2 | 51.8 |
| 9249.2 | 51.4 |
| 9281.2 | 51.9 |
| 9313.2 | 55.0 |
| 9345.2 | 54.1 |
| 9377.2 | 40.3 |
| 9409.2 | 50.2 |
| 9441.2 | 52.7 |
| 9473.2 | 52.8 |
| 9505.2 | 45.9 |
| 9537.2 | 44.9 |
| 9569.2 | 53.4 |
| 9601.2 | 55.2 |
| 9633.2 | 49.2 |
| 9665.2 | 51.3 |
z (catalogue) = 0.198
